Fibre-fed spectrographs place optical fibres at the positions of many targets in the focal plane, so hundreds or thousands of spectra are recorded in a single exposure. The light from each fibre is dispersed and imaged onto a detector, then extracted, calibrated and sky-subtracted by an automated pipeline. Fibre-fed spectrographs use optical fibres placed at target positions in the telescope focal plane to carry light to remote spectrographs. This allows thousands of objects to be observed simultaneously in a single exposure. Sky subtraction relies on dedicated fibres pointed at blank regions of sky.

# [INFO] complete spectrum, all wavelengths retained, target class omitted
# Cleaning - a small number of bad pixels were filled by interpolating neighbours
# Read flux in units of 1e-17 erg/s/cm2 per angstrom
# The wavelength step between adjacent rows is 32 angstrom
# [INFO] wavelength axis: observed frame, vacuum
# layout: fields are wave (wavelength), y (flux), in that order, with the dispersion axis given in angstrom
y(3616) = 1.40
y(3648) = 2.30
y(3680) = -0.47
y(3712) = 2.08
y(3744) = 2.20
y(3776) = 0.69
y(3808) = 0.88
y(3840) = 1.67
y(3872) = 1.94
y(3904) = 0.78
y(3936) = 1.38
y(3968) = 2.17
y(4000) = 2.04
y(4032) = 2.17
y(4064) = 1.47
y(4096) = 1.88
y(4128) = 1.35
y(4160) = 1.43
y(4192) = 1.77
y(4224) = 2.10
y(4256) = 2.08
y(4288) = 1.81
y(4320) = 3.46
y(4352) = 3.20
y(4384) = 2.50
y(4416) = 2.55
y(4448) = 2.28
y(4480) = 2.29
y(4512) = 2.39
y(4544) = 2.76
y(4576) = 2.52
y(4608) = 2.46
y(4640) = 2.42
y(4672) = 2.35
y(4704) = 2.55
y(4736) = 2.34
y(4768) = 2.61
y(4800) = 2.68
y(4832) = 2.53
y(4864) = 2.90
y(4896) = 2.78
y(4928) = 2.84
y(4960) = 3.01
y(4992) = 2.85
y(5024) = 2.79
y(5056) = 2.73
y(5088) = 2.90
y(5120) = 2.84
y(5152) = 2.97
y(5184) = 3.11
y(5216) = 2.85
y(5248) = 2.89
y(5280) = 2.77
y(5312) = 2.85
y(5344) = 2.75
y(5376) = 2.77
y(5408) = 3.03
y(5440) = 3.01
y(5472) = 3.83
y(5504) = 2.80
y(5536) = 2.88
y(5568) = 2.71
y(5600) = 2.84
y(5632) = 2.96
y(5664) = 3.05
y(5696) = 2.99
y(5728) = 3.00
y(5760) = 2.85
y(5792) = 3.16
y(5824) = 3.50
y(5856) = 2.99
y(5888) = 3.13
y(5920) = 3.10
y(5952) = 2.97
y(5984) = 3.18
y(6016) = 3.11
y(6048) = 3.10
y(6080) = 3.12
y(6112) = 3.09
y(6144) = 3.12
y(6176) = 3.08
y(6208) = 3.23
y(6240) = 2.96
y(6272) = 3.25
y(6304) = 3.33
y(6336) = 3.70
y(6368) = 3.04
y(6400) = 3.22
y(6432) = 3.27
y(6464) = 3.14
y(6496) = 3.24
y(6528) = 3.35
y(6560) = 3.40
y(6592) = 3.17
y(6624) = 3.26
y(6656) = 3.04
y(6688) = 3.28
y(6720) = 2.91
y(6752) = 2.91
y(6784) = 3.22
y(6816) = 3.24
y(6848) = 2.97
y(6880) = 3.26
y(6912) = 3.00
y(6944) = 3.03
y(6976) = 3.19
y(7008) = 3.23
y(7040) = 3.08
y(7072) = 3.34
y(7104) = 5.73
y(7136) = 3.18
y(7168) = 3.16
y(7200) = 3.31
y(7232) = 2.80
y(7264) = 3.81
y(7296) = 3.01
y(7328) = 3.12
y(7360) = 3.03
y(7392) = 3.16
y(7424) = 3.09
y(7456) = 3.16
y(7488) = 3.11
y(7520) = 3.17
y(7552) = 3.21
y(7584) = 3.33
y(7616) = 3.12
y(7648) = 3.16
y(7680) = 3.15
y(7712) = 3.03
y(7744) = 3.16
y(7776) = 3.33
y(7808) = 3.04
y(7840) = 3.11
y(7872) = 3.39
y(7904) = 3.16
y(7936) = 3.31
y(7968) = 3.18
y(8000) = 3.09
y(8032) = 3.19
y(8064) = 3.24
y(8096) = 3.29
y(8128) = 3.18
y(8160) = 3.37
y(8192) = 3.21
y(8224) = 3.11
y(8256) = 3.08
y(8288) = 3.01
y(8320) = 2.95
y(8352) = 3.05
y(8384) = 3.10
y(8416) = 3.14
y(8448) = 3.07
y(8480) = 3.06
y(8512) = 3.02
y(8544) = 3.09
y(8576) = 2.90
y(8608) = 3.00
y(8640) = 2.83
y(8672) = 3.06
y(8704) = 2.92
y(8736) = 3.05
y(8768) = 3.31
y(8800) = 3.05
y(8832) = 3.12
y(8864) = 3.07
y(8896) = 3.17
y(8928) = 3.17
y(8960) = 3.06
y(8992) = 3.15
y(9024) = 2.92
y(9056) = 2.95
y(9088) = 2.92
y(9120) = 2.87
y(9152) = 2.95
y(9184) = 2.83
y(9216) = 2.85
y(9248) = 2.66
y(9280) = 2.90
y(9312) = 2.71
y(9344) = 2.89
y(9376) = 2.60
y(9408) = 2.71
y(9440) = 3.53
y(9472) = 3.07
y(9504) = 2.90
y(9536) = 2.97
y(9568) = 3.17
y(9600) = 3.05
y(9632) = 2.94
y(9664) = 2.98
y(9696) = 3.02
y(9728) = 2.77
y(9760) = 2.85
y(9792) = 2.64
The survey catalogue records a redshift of 0.08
